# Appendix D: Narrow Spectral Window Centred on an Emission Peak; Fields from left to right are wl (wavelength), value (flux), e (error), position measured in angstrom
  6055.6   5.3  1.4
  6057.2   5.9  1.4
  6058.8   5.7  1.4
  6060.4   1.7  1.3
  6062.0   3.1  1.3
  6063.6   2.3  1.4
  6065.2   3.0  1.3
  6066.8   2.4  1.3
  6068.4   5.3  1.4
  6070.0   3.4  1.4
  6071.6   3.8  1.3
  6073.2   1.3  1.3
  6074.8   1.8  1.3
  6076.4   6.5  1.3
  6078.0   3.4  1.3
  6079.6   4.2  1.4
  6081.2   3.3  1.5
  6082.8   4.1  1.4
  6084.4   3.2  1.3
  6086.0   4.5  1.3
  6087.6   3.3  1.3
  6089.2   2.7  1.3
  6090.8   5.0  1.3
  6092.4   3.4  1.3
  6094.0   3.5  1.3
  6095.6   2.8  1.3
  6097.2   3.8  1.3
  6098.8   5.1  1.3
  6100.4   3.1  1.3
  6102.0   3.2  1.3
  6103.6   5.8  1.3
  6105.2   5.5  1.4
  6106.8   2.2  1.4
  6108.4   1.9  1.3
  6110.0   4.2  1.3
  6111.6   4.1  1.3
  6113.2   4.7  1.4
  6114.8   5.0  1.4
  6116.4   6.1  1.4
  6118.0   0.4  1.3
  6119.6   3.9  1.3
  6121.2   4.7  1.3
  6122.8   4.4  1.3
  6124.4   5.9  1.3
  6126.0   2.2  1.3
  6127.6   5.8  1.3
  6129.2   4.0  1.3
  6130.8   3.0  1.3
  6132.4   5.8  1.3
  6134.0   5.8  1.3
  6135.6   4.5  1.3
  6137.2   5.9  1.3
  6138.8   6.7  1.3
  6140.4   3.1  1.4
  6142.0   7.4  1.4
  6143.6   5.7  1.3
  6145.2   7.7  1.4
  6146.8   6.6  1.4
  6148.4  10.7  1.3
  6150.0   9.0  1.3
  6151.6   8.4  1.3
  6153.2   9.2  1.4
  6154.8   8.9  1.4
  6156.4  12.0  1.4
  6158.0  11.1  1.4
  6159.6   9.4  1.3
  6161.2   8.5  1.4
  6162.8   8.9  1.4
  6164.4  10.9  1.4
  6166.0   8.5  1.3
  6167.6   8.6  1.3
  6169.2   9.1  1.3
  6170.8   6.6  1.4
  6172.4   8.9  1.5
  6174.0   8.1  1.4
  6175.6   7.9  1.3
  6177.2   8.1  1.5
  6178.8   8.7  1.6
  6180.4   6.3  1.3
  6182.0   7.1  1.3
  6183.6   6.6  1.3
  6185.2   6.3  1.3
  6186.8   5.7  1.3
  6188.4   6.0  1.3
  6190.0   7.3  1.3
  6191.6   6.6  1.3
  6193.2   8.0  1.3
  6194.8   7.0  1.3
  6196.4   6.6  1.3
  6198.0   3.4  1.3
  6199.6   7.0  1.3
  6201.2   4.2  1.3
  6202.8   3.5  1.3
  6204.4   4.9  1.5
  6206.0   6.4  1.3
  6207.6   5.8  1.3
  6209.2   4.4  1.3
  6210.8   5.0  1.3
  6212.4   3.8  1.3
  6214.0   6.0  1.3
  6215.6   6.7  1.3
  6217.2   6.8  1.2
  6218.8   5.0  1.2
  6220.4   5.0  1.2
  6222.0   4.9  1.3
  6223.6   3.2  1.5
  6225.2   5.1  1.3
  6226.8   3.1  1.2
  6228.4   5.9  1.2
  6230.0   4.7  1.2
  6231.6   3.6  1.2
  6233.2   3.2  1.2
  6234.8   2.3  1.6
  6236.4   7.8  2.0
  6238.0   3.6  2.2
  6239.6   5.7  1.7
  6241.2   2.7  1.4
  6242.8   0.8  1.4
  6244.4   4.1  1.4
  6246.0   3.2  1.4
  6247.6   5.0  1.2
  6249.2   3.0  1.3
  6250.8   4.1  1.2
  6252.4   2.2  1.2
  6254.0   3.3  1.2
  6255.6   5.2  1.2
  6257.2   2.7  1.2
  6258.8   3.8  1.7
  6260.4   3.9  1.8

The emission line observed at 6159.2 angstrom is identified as C IV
